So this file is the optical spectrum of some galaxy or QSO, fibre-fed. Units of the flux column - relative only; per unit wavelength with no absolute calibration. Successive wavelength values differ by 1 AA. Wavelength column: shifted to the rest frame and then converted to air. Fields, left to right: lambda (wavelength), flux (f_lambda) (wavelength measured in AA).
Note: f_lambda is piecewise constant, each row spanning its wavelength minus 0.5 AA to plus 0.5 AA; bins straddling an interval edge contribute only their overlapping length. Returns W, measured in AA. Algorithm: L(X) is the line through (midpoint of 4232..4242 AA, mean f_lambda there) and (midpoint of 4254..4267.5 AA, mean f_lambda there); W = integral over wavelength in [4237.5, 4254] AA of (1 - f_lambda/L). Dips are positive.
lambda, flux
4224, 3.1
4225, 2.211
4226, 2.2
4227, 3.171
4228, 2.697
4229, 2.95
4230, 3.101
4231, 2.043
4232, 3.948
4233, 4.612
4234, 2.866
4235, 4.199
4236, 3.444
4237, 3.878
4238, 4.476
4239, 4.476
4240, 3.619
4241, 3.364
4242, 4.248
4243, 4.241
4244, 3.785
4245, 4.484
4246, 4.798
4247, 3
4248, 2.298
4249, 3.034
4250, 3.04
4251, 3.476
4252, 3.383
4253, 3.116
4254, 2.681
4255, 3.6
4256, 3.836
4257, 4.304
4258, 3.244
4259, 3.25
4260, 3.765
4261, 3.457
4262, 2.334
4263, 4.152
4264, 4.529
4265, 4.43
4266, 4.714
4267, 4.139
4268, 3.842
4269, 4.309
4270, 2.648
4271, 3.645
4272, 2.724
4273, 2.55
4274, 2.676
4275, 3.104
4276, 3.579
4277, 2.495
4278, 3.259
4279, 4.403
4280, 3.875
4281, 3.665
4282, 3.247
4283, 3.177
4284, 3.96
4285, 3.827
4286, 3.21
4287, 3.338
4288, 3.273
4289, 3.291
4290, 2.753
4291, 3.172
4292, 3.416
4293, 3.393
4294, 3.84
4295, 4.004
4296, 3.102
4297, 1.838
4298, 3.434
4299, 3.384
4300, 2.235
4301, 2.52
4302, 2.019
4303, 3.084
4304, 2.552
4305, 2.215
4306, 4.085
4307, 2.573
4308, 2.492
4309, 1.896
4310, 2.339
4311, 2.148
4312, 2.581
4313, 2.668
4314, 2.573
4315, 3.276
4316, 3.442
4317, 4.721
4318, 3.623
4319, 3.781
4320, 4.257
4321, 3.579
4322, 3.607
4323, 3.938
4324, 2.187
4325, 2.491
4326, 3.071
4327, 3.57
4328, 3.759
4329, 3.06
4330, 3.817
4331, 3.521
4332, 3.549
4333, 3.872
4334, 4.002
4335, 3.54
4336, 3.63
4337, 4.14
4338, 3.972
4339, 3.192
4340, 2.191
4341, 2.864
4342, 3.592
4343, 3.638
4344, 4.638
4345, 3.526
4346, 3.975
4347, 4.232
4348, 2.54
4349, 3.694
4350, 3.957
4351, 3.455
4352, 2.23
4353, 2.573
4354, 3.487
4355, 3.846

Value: 0.92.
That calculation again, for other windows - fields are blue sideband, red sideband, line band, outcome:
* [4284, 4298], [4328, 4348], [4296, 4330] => 4.3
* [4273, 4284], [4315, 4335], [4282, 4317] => 4.4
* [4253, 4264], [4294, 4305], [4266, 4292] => -1.9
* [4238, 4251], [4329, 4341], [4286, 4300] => 1.6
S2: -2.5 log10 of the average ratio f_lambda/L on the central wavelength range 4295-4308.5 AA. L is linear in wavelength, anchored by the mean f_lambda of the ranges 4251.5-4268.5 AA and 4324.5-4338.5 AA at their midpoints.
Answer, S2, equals 0.287 mag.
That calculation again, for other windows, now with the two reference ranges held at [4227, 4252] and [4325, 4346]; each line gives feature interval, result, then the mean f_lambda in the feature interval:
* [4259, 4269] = -0.101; 3.91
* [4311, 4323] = 0.037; 3.43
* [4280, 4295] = 0.039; 3.43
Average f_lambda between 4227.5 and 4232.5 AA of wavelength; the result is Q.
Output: 2.95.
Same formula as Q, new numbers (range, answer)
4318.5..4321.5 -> 3.87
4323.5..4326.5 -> 2.58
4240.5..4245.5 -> 4.02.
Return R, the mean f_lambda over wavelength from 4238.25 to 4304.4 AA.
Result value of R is 3.42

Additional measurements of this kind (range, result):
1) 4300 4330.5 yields 3.05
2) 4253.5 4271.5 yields 3.72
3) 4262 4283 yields 3.56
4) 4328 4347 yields 3.62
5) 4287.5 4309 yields 2.96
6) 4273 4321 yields 3.14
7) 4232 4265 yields 3.67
